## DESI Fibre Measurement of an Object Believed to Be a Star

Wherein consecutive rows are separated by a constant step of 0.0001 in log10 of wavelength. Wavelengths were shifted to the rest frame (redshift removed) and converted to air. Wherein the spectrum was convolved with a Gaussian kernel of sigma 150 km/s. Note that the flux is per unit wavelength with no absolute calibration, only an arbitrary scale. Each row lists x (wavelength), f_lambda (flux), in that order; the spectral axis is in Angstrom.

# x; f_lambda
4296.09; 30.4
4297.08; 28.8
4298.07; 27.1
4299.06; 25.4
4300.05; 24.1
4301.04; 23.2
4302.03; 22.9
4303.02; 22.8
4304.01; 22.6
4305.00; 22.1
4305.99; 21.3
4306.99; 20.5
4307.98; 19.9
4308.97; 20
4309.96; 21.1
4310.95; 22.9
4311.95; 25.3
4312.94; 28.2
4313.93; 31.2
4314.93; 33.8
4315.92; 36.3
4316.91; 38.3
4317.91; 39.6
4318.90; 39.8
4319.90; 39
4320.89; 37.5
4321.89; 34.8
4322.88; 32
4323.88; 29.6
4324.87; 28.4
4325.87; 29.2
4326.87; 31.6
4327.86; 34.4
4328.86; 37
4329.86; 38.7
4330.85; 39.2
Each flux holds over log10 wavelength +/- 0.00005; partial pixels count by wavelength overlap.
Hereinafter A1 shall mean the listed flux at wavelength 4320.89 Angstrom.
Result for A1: 37.5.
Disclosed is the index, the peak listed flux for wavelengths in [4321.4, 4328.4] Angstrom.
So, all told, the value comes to 34.8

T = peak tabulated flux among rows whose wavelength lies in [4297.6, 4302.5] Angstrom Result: 27.1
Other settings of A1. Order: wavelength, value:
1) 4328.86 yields 37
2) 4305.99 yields 21.3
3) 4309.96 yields 21.1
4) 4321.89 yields 34.8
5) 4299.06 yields 25.4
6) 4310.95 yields 22.9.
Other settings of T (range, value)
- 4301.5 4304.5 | 22.9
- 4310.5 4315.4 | 33.8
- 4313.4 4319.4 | 39.8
